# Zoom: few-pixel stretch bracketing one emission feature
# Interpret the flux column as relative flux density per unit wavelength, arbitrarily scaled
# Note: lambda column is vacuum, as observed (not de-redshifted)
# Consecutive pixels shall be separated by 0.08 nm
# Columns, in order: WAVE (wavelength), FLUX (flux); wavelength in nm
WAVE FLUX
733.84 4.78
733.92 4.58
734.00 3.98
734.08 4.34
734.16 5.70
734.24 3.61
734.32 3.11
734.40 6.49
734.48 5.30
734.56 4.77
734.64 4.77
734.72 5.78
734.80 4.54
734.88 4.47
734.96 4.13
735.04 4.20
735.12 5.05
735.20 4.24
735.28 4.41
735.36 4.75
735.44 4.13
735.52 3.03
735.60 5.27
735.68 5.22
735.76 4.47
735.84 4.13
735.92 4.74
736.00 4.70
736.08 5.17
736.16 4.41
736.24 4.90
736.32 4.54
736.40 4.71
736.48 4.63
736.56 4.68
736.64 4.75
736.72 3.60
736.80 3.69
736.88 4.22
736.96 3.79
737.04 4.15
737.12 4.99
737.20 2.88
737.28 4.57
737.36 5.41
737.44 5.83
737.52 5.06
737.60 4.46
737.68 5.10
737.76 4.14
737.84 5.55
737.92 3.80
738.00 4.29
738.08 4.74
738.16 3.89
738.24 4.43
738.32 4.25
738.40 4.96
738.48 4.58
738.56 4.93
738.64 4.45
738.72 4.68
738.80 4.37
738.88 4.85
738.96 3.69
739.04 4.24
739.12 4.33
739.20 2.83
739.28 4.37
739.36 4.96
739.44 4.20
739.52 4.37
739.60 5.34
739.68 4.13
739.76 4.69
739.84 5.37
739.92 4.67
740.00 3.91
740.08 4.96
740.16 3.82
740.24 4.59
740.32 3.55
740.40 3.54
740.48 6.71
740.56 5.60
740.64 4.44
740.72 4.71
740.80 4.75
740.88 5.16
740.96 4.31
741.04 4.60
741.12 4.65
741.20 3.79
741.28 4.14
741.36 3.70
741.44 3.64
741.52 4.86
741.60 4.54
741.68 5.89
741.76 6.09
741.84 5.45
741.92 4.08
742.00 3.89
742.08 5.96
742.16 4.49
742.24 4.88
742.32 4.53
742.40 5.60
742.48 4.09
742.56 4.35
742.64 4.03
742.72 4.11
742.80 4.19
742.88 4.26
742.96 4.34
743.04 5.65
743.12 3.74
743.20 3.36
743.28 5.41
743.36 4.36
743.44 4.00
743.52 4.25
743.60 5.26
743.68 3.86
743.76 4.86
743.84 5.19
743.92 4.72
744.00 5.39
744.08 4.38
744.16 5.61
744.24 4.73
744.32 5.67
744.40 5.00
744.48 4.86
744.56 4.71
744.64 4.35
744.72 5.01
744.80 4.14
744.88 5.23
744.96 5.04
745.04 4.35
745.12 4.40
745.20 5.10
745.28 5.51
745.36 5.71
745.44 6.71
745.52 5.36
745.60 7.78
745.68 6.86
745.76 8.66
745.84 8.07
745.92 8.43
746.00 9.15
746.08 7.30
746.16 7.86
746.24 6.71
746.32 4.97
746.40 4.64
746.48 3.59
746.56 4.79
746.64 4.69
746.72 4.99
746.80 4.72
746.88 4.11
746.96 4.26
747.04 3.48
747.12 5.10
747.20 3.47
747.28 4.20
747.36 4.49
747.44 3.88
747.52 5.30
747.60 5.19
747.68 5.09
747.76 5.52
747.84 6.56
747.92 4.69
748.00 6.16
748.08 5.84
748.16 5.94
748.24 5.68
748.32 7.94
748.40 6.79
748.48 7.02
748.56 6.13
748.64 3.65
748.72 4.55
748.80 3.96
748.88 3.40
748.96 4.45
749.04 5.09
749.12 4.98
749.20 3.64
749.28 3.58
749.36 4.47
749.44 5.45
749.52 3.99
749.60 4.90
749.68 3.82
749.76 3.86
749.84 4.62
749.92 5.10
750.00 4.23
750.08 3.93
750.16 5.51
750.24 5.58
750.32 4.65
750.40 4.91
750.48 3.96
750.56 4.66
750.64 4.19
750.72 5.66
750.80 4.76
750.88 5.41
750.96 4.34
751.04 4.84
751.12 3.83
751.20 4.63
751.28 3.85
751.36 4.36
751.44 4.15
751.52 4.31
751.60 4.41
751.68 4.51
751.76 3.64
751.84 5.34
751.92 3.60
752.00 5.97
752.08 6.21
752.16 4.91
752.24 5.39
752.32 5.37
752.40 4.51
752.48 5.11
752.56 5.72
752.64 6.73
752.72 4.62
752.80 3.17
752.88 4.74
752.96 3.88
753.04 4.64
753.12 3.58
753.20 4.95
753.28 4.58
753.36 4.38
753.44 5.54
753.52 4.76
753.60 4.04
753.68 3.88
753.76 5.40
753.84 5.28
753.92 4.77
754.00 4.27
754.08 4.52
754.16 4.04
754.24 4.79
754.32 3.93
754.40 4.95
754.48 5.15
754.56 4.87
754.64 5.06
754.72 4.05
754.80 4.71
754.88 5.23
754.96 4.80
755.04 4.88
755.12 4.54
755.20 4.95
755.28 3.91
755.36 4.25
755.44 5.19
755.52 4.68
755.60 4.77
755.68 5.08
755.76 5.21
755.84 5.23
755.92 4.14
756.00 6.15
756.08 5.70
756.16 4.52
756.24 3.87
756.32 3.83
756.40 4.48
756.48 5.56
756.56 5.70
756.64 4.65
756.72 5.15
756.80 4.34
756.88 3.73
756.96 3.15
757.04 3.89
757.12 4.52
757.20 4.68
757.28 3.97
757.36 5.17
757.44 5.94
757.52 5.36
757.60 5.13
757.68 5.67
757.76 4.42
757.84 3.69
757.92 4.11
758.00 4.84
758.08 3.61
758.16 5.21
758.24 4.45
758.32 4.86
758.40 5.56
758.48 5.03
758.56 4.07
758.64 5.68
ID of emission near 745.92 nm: H-alpha 6563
